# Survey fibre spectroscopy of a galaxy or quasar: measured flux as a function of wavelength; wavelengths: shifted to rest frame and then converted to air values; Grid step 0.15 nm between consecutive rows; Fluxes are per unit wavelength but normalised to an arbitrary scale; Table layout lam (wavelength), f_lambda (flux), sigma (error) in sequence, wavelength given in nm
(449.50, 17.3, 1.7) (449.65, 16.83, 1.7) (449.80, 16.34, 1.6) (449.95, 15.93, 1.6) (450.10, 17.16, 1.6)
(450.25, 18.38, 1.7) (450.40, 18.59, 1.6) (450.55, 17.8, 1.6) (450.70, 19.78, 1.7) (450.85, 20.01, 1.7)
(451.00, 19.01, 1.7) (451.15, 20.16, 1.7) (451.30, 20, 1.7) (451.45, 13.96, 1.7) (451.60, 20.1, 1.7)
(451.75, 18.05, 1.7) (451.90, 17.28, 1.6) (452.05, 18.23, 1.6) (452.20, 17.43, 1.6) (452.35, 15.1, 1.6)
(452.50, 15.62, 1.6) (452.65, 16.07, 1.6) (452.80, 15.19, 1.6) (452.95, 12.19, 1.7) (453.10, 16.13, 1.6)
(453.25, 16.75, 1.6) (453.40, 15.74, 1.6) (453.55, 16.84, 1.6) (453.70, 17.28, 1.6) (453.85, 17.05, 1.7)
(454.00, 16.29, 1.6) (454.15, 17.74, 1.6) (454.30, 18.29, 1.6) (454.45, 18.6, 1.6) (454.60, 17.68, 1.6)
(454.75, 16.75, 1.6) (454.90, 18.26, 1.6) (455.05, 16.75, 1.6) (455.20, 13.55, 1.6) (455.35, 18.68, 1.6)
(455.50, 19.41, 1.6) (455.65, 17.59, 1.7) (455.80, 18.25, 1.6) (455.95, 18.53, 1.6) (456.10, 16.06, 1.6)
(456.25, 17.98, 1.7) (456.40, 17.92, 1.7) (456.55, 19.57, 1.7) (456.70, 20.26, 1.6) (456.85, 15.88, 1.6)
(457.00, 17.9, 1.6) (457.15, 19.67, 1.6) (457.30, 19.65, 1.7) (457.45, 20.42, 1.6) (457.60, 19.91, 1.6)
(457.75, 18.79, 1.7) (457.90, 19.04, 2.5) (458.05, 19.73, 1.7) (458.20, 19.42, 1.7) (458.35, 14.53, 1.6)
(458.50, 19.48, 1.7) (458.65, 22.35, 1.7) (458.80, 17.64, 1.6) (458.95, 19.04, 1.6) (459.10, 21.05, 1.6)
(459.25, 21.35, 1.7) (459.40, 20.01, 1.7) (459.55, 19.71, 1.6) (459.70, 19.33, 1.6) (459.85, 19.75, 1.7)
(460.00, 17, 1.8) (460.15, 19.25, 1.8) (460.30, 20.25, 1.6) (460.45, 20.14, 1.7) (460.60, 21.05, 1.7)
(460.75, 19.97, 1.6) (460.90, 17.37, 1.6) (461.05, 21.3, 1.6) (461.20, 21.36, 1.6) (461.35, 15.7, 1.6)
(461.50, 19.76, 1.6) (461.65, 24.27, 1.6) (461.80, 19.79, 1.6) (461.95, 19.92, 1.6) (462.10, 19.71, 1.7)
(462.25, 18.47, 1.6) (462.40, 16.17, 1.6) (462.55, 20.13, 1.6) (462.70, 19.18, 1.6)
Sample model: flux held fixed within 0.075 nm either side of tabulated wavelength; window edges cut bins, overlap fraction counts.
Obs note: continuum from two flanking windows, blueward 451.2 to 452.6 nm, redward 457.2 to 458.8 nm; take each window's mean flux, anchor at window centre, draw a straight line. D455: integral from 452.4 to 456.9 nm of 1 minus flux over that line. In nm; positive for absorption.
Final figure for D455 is 0.278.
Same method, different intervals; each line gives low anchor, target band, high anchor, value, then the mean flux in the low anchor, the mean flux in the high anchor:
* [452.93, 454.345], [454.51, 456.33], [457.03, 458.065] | 0.04 nm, 16.6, 19.5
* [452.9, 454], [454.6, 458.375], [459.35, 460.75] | -0.11 nm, 16.1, 19.6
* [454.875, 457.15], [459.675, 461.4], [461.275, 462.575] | -0.04 nm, 17.8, 19.3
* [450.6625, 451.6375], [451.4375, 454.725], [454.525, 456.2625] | 0.27 nm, 18.9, 17.4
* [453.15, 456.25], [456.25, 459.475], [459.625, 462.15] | -0.11 nm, 17.3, 19.8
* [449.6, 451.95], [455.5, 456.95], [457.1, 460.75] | 0.07 nm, 18.1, 19.5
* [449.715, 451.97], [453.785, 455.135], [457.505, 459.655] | 0.09 nm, 18.2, 19.4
